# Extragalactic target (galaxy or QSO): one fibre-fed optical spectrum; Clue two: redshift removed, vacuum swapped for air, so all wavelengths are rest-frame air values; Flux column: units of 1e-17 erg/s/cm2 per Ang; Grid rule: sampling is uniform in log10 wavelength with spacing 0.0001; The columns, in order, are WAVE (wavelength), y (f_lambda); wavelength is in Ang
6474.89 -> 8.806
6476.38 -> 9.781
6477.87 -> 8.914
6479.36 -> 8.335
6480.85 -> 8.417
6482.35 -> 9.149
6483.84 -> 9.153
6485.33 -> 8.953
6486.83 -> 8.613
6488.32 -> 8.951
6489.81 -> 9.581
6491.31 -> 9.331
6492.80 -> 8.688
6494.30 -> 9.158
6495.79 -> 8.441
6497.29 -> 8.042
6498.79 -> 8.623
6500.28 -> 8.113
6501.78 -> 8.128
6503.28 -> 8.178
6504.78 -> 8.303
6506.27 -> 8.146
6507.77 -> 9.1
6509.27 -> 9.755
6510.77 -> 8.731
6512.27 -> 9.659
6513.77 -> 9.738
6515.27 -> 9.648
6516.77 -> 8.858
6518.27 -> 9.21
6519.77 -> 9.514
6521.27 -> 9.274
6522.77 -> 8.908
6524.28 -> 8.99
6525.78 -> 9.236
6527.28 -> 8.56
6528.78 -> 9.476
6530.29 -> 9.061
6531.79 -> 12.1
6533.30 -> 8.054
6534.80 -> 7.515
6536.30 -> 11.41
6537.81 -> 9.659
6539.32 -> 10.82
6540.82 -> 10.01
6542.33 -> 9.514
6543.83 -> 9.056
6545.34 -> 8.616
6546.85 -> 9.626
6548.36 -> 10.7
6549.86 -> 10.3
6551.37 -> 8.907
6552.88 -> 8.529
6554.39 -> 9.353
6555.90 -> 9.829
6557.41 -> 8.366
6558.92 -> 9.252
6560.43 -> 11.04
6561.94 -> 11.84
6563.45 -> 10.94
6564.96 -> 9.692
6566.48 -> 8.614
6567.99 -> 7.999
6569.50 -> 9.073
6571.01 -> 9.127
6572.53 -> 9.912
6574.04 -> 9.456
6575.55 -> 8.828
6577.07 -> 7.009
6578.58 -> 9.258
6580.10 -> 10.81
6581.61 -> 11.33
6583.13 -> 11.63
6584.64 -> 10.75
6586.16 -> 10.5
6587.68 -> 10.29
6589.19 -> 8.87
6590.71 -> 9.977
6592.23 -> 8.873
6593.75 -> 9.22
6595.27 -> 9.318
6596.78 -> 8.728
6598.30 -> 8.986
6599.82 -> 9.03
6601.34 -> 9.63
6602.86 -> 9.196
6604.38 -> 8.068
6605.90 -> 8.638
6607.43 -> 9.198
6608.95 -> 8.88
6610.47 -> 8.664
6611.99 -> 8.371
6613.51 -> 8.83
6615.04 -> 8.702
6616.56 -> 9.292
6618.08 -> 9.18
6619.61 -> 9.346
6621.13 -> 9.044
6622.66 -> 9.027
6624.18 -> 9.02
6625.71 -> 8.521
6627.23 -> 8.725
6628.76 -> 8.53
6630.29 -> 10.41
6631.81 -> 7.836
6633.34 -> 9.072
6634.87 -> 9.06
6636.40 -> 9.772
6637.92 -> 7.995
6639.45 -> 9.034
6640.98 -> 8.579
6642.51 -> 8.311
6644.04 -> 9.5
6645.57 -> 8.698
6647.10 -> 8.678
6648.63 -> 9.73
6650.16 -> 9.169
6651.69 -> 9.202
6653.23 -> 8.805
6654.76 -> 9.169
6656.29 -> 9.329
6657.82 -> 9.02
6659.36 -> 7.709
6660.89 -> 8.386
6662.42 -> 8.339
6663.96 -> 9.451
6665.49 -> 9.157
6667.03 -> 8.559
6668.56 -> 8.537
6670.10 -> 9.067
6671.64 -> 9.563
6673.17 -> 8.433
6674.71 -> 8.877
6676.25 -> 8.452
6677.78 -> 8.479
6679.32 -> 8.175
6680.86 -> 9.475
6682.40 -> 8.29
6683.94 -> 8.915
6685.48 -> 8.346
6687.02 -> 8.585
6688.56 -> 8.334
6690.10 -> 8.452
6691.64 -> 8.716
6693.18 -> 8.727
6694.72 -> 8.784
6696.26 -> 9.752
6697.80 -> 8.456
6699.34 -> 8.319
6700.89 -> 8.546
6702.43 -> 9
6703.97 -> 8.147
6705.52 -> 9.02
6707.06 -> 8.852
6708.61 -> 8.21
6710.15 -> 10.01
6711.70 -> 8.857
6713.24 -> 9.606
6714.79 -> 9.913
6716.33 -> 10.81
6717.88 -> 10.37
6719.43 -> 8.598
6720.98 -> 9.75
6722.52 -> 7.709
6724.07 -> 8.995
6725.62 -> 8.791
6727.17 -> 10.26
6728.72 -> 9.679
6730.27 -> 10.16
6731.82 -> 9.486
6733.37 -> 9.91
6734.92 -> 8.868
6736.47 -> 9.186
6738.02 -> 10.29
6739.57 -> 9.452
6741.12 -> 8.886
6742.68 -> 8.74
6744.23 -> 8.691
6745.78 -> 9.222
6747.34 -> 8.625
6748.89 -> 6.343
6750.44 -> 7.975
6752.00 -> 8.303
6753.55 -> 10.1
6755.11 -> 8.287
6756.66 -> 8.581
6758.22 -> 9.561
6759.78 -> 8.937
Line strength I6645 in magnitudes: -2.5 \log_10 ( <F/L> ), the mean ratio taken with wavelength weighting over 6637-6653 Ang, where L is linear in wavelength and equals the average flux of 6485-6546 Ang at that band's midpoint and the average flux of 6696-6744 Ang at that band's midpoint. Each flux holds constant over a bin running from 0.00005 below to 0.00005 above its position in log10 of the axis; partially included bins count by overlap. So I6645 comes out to 0.04 mag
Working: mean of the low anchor 9.12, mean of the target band 8.9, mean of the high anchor 9.23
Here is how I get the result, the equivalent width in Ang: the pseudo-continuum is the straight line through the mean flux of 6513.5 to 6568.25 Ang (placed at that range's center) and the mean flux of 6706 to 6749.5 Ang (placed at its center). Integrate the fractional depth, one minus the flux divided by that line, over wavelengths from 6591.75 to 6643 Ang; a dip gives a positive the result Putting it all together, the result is 2.7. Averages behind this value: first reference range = 9.53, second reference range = 9.23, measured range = 8.92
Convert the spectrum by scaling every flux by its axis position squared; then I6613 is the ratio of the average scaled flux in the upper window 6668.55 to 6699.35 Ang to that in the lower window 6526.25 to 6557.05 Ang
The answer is 0.95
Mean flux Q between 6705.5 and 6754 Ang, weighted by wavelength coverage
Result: 9.17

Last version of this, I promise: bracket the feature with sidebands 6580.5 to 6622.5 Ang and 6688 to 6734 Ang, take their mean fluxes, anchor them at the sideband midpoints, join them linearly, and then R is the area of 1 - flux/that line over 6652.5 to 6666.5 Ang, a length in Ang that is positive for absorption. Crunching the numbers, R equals 0.7 Ang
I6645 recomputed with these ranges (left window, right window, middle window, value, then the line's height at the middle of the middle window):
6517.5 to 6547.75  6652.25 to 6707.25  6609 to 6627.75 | 0.02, 9.02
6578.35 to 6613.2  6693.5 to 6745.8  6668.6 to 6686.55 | 0.07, 9.3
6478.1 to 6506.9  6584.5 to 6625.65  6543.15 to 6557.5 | -0.06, 8.9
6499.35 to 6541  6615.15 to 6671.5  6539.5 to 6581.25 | -0.05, 9.12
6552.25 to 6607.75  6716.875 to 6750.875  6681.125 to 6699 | 0.06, 9.22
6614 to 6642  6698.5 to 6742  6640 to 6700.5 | 0.04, 9.09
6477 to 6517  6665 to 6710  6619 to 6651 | -0.03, 8.75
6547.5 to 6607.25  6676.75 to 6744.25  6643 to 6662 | 0.04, 9.27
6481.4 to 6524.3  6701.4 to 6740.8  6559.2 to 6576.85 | -0.06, 9.05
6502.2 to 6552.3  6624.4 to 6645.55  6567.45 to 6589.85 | -0.07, 9.12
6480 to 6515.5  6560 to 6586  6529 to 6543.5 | -0.05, 9.35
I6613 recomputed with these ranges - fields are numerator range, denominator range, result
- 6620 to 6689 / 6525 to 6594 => 0.94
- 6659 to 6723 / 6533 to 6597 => 0.96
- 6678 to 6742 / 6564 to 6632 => 1.02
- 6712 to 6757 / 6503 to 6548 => 1.05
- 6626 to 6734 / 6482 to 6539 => 1.04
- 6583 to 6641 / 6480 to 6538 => 1.04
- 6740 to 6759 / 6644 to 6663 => 1.00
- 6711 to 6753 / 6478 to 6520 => 1.11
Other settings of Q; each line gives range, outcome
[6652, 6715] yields 8.79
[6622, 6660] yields 8.92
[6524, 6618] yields 9.44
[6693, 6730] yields 9.15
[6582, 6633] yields 9.2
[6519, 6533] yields 9.41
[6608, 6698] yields 8.84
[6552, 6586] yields 9.68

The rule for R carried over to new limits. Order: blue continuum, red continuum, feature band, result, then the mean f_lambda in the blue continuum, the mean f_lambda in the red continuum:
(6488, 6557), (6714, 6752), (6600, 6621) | 0.6 Ang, 9.2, 9.18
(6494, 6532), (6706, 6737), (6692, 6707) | 1.0 Ang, 8.99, 9.4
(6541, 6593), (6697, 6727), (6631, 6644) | 0.8 Ang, 9.65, 9.08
